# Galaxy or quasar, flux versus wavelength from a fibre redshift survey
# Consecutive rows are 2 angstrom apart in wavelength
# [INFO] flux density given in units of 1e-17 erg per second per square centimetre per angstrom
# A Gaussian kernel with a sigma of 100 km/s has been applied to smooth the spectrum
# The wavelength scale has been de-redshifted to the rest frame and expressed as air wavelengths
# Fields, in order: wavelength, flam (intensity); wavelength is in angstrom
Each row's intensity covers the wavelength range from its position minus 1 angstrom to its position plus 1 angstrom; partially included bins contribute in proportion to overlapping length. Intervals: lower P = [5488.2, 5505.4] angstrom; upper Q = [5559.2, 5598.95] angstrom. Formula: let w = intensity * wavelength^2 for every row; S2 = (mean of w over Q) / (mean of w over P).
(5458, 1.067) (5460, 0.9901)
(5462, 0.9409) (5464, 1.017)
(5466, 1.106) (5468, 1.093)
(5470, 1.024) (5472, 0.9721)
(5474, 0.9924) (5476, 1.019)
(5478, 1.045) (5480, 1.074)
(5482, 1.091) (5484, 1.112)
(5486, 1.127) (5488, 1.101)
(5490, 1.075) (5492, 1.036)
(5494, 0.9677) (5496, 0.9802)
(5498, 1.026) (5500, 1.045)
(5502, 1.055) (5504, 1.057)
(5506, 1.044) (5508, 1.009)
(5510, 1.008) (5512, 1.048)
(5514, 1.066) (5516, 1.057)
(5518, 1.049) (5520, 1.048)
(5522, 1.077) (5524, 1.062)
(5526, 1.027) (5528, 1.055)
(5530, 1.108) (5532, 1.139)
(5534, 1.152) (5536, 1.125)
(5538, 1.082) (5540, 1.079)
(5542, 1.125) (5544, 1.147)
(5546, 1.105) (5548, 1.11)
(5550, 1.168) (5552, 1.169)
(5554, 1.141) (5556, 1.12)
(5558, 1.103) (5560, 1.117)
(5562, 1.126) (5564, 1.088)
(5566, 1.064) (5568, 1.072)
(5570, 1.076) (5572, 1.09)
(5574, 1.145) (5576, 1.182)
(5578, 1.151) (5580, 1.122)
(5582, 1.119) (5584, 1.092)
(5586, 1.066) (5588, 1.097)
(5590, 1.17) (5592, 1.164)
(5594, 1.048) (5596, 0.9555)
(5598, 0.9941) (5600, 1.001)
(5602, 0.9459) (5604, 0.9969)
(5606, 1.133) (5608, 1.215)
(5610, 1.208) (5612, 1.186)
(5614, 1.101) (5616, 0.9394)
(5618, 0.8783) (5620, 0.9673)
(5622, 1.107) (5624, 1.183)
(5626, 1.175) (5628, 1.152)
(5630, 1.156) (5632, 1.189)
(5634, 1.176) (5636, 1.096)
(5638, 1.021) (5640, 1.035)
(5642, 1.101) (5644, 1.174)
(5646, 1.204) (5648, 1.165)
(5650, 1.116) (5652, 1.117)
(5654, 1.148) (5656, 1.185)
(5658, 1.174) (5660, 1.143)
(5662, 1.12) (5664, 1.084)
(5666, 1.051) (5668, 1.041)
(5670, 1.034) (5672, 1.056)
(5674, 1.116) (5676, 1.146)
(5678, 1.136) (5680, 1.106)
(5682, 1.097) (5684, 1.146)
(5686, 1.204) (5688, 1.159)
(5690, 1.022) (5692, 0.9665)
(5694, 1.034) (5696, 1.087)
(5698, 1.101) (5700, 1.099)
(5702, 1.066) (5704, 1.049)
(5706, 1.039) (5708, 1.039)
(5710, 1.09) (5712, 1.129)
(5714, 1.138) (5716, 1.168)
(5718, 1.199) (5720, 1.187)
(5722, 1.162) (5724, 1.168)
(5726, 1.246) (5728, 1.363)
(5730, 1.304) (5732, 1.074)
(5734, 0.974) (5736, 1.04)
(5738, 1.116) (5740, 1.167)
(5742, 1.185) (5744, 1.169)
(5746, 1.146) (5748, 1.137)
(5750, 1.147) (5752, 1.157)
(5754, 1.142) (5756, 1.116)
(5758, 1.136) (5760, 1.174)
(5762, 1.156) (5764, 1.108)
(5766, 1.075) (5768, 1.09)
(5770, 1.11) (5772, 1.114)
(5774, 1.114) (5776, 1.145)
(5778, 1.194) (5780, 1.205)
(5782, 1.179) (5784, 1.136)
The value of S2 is 1.09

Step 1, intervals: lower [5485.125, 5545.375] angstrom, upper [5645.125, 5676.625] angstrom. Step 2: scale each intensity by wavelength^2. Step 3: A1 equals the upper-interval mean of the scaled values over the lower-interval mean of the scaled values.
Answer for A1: 1.1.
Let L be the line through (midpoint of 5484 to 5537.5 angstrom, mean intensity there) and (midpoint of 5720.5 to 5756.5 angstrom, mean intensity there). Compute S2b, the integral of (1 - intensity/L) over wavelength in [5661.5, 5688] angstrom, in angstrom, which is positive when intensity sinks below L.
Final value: 0.6 angstrom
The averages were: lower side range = 1.06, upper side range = 1.16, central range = 1.1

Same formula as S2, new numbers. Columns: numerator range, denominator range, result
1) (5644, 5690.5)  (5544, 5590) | 1.04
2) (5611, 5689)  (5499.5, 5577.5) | 1.06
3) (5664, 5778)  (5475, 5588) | 1.10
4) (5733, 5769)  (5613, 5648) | 1.07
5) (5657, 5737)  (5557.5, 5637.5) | 1.05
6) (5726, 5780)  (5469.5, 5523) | 1.20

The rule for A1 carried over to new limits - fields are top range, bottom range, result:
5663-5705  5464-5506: 1.11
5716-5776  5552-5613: 1.10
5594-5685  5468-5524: 1.11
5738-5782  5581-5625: 1.13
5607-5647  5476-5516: 1.11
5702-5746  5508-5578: 1.11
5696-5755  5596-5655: 1.07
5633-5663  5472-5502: 1.15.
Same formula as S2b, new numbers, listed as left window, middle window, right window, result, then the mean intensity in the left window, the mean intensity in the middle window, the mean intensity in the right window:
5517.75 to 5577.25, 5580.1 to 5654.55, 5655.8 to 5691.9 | 0.6 angstrom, 1.11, 1.1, 1.11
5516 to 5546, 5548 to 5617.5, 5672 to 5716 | -0.4 angstrom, 1.09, 1.1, 1.09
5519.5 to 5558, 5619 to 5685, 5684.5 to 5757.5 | 0.1 angstrom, 1.11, 1.12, 1.13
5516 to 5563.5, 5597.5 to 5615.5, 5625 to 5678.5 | 0.5 angstrom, 1.1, 1.09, 1.12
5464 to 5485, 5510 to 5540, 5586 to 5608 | -0.6 angstrom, 1.05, 1.08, 1.06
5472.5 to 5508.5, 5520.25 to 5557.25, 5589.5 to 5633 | -1.7 angstrom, 1.05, 1.11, 1.08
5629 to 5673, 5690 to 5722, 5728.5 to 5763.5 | 1.1 angstrom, 1.12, 1.09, 1.14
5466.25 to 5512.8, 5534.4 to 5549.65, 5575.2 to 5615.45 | -0.6 angstrom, 1.04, 1.11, 1.1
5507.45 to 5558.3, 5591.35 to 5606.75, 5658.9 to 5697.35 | 0.9 angstrom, 1.09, 1.03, 1.09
